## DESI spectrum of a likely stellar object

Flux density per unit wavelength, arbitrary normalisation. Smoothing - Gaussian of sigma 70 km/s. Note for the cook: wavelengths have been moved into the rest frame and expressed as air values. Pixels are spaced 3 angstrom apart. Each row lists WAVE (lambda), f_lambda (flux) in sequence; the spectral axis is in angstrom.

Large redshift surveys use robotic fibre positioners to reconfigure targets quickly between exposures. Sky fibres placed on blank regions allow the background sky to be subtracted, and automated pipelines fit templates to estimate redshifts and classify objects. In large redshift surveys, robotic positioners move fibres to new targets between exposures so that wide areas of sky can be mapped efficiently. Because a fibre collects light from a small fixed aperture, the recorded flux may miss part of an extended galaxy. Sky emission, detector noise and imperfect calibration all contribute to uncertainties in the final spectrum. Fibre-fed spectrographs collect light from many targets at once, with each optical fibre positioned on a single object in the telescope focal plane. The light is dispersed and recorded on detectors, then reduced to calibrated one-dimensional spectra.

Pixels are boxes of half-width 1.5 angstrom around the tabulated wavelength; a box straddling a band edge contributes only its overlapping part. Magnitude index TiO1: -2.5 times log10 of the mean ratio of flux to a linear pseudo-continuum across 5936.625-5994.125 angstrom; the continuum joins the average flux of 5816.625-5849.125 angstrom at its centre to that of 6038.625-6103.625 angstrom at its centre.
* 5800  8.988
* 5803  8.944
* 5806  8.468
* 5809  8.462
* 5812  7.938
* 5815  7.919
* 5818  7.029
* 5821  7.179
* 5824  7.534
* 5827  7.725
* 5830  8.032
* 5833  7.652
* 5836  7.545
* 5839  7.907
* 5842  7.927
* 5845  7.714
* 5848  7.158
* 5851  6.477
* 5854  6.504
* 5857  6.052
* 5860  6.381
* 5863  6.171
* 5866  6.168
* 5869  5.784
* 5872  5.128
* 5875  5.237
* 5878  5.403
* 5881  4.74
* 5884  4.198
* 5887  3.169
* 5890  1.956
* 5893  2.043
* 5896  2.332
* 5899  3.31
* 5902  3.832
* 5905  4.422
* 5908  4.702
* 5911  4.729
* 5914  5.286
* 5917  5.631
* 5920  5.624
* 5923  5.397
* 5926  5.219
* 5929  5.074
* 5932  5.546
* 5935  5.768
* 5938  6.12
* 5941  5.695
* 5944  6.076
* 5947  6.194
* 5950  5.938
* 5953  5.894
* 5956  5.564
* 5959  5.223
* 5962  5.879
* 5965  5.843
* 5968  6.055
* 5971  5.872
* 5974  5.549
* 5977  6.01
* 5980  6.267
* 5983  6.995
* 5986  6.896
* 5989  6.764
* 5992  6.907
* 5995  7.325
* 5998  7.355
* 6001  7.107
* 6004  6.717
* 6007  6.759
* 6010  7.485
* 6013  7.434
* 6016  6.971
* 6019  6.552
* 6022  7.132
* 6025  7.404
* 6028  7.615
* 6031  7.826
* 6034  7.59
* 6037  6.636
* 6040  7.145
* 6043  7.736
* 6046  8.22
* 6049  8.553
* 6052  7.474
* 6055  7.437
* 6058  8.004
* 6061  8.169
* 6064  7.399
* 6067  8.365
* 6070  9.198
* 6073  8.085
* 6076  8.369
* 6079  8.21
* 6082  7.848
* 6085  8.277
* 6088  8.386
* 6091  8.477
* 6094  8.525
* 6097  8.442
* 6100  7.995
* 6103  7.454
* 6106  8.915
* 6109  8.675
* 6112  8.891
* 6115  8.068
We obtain 0.28 mag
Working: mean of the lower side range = 7.59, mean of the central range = 6.1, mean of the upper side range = 8.09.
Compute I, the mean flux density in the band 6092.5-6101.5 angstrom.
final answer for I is 8.32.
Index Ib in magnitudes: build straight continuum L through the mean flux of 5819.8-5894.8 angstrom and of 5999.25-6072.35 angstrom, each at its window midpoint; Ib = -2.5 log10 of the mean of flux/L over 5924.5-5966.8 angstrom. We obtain 0.19 mag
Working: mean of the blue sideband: 6.05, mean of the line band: 5.72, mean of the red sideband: 7.54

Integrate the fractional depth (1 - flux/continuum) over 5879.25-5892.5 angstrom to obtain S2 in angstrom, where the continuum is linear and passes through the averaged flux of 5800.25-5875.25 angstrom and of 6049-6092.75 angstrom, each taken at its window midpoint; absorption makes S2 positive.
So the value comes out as 7.1 angstrom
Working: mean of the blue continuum 7.22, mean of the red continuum 8.14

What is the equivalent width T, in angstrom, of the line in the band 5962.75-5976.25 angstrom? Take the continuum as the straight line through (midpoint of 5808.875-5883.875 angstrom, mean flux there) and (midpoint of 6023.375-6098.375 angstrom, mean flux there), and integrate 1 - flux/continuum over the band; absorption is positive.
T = 2.9 angstrom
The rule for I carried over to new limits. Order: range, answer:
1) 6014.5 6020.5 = 6.76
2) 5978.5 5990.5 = 6.73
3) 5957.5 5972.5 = 5.77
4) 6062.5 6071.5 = 8.32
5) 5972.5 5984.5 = 6.21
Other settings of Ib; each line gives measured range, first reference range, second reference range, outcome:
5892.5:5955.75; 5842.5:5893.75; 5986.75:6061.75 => 0.213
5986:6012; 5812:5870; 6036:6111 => 0.108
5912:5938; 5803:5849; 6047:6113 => 0.408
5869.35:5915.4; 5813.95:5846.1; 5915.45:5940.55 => 0.476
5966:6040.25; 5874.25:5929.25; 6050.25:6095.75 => -0.050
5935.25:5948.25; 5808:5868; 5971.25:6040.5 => 0.179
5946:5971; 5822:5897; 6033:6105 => 0.185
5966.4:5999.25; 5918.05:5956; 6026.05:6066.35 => 0.002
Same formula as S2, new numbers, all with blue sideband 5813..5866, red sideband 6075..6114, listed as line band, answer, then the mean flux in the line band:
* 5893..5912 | 9.6 angstrom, 3.72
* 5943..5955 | 2.6 angstrom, 6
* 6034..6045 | 1.1 angstrom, 7.28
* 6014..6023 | 1.2 angstrom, 6.9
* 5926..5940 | 3.7 angstrom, 5.59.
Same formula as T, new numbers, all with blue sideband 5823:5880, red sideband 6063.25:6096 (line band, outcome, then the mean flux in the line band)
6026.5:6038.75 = 0.88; 7.41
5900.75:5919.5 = 6.09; 4.83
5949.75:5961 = 2.75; 5.63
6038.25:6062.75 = 0.85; 7.83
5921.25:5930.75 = 2.62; 5.25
